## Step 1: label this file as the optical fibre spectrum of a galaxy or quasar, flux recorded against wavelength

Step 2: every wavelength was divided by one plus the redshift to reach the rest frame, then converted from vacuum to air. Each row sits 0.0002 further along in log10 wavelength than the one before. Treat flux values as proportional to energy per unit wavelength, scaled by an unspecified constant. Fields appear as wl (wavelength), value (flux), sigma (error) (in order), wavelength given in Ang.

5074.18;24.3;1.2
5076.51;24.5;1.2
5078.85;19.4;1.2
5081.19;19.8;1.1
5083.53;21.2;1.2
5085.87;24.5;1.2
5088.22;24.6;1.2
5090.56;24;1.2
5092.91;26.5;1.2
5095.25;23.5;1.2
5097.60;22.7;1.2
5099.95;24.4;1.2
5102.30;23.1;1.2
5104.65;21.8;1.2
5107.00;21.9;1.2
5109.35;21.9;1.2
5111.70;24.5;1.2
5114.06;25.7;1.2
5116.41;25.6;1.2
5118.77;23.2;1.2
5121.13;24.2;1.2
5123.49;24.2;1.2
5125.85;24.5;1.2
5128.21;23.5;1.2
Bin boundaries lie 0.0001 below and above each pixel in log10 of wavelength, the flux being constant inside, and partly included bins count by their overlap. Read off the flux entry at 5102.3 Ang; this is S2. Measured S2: 23.1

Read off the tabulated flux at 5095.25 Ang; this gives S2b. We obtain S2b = 23.5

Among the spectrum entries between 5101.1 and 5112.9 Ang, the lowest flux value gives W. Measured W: 21.8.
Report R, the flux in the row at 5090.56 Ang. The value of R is 24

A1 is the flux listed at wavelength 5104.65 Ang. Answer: 21.8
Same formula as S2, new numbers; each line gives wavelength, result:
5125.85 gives 24.5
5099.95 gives 24.4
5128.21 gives 23.5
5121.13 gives 24.2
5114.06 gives 25.7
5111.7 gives 24.5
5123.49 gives 24.2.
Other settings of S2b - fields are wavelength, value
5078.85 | 19.4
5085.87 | 24.5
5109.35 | 21.9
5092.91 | 26.5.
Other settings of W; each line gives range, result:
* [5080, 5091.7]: 19.8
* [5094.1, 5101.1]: 22.7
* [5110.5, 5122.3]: 23.2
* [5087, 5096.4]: 23.5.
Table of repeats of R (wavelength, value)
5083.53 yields 21.2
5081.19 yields 19.8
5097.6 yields 22.7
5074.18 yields 24.3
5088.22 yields 24.6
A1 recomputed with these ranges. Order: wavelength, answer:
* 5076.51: 24.5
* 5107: 21.9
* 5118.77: 23.2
